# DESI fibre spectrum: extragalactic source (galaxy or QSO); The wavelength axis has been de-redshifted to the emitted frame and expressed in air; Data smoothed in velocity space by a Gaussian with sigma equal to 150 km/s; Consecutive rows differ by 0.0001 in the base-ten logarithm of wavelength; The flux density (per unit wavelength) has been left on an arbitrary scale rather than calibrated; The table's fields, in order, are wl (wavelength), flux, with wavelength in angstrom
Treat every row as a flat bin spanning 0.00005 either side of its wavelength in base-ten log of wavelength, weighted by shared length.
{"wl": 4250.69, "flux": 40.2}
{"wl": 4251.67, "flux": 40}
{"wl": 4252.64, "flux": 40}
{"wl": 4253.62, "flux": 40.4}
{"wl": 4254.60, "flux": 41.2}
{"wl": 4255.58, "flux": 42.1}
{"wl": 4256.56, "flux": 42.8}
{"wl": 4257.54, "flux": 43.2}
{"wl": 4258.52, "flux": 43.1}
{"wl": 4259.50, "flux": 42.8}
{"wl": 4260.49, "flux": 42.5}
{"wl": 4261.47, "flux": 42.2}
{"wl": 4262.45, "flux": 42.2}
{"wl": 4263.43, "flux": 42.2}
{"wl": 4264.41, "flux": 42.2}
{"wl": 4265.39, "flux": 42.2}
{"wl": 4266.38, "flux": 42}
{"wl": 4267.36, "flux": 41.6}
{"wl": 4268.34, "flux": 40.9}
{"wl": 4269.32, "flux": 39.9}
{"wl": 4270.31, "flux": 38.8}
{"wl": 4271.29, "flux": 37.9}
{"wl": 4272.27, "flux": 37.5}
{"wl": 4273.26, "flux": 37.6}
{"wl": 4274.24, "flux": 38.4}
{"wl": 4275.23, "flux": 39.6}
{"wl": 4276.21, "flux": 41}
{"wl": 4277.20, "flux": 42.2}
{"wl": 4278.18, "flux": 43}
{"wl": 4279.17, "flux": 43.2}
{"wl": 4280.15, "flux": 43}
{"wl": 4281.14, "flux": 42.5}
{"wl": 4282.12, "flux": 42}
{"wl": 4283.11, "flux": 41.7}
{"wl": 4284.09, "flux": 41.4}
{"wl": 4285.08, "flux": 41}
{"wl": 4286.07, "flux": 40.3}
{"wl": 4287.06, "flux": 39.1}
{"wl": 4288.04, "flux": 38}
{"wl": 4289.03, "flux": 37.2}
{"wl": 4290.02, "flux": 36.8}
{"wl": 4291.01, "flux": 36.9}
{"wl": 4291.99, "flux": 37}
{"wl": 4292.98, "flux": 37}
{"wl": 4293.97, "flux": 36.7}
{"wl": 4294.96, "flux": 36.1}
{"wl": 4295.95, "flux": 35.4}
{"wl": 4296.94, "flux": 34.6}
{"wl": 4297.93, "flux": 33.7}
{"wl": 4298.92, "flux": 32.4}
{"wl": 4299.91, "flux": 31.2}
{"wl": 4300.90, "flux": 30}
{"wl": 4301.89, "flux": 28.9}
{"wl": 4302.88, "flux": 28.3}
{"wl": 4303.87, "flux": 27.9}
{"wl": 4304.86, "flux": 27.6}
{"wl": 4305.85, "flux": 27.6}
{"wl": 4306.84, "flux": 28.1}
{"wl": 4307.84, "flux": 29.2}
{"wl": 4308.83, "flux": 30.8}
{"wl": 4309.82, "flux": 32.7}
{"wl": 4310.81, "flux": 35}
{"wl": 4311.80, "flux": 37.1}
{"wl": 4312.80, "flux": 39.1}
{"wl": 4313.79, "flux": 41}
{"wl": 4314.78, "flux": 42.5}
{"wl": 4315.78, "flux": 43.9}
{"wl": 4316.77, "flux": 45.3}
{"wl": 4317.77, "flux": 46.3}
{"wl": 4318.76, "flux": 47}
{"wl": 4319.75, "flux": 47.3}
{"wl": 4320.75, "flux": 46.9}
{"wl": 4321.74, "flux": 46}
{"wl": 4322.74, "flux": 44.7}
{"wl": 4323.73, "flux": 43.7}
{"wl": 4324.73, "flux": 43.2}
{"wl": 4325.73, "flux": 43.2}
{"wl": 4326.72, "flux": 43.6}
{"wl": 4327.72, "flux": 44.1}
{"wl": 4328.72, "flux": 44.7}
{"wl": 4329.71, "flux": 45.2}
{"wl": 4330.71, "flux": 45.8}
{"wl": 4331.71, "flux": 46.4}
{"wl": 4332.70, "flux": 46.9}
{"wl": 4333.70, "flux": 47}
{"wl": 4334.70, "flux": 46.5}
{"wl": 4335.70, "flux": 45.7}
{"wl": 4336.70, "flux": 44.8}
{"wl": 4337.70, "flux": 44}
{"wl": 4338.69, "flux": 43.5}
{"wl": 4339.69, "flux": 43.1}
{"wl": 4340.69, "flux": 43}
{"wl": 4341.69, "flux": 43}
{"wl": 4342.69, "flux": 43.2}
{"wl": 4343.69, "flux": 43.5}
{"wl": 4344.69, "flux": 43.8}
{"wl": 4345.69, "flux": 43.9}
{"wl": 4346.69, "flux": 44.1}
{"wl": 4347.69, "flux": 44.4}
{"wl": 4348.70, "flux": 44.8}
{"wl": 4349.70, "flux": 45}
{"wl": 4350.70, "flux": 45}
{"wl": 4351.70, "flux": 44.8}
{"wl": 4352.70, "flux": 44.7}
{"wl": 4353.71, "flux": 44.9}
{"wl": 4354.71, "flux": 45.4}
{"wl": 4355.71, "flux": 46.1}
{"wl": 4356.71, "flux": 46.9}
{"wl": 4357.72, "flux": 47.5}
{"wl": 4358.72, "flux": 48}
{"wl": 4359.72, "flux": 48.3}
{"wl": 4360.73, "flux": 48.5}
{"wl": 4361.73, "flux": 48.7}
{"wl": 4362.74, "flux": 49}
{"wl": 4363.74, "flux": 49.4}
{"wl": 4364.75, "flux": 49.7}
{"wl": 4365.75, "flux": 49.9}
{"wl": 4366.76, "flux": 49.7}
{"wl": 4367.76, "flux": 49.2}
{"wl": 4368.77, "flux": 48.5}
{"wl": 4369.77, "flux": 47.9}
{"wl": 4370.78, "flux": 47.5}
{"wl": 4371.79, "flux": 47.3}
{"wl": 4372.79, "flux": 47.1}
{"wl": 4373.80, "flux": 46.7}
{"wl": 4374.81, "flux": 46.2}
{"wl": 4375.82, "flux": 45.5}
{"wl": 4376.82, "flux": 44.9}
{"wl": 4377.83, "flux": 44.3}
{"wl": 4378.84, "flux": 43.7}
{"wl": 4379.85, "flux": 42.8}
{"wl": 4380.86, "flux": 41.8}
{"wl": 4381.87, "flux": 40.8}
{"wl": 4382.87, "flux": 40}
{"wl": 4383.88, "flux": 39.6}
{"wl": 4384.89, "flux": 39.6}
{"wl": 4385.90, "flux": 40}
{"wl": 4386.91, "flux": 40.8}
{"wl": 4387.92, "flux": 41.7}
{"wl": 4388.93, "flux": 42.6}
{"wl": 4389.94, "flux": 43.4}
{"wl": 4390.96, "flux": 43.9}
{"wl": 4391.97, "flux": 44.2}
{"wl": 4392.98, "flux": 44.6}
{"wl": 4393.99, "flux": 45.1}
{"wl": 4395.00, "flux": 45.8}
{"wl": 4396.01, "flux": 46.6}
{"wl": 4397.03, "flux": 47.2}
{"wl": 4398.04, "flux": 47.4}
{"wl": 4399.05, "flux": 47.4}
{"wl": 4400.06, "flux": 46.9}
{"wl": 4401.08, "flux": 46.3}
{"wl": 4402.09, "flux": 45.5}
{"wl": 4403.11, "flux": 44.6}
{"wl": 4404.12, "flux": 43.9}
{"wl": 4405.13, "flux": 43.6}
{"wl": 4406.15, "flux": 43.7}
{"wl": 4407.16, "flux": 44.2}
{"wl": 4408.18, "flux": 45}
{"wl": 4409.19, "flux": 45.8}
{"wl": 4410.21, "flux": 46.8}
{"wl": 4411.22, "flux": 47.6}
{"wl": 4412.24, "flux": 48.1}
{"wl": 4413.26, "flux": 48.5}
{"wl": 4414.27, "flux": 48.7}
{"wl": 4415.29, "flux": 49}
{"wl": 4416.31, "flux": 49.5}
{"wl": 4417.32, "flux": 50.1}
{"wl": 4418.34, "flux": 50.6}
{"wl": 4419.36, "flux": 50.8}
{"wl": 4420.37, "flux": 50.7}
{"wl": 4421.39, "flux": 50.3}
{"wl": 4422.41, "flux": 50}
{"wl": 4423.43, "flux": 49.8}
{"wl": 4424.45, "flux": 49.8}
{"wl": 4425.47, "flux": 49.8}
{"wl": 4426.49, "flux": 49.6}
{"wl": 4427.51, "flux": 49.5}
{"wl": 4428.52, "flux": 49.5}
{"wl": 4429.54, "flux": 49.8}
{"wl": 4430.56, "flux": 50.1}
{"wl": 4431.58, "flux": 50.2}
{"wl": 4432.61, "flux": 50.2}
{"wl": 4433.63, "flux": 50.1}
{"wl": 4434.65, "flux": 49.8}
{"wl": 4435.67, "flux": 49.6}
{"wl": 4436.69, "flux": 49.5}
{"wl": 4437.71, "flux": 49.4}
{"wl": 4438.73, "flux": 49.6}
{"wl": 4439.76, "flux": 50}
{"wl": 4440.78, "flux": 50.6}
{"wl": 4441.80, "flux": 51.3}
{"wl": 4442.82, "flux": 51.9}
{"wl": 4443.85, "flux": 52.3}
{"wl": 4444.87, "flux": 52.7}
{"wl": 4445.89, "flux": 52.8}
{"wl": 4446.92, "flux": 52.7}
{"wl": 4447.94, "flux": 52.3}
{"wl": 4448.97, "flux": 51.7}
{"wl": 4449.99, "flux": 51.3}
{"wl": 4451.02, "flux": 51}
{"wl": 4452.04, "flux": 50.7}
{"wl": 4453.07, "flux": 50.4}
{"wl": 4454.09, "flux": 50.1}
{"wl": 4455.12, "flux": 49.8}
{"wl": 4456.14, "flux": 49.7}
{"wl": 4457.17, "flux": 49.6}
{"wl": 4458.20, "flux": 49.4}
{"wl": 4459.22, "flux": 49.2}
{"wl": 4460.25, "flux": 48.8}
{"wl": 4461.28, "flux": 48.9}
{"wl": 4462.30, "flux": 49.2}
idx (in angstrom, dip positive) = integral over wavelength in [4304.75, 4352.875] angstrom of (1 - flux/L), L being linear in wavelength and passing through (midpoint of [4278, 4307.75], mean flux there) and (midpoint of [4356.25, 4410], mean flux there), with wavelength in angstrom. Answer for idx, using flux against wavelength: -3.3 angstrom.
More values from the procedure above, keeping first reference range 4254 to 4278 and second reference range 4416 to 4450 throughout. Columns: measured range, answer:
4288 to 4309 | 5.0 angstrom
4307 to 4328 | 1.3 angstrom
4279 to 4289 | 0.3 angstrom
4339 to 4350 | 0.4 angstrom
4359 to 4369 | -0.5 angstrom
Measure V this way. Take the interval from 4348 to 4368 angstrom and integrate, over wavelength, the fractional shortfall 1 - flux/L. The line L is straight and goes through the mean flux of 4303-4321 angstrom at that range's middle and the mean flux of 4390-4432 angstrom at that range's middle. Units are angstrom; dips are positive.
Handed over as -2.48 angstrom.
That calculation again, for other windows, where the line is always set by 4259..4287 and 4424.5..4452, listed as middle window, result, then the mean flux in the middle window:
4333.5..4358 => 0.33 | 44.7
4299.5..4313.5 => 3.88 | 31.1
